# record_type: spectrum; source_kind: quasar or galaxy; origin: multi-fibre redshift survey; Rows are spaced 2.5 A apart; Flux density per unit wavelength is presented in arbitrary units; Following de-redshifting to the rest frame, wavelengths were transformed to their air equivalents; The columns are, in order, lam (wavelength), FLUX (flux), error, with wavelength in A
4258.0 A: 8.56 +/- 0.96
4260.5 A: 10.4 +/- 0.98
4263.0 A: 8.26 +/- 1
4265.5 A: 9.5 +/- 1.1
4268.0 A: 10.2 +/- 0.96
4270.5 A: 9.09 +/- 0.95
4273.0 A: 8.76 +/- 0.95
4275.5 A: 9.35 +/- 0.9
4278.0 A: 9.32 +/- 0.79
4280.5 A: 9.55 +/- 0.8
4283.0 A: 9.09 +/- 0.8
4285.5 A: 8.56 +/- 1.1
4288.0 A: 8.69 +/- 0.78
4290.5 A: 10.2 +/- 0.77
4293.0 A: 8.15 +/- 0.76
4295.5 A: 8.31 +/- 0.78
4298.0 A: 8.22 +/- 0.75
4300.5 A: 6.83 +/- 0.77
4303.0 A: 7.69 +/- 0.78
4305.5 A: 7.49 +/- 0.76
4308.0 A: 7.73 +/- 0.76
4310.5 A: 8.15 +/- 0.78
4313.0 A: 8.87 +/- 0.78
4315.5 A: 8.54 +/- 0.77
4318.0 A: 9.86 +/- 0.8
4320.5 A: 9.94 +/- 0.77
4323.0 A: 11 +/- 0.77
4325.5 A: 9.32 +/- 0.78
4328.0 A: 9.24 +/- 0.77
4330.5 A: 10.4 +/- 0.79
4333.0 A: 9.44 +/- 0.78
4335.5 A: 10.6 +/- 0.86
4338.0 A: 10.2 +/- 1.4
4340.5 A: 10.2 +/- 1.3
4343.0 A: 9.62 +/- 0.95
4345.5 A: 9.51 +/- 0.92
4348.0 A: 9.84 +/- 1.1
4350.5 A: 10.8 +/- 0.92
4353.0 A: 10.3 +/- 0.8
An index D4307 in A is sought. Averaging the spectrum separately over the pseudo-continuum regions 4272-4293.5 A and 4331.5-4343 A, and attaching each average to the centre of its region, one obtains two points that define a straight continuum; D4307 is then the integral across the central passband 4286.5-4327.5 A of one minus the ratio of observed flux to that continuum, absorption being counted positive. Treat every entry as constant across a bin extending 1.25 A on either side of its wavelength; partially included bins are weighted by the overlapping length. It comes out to 3.63 A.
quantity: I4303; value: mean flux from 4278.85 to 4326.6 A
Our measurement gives 8.75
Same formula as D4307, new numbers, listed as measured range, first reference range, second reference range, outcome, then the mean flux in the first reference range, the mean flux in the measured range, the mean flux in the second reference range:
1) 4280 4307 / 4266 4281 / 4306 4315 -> 1.1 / 9.38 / 8.4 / 8.21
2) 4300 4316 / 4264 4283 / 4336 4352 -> 2.9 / 9.36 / 7.92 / 10.1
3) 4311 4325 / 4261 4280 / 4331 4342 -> 0.5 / 9.27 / 9.54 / 10.1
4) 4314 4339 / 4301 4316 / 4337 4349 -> -2.4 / 7.99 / 9.84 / 9.87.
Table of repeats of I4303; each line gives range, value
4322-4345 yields 9.98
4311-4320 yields 9.08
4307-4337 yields 9.44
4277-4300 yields 8.83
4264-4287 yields 9.25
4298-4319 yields 8.13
